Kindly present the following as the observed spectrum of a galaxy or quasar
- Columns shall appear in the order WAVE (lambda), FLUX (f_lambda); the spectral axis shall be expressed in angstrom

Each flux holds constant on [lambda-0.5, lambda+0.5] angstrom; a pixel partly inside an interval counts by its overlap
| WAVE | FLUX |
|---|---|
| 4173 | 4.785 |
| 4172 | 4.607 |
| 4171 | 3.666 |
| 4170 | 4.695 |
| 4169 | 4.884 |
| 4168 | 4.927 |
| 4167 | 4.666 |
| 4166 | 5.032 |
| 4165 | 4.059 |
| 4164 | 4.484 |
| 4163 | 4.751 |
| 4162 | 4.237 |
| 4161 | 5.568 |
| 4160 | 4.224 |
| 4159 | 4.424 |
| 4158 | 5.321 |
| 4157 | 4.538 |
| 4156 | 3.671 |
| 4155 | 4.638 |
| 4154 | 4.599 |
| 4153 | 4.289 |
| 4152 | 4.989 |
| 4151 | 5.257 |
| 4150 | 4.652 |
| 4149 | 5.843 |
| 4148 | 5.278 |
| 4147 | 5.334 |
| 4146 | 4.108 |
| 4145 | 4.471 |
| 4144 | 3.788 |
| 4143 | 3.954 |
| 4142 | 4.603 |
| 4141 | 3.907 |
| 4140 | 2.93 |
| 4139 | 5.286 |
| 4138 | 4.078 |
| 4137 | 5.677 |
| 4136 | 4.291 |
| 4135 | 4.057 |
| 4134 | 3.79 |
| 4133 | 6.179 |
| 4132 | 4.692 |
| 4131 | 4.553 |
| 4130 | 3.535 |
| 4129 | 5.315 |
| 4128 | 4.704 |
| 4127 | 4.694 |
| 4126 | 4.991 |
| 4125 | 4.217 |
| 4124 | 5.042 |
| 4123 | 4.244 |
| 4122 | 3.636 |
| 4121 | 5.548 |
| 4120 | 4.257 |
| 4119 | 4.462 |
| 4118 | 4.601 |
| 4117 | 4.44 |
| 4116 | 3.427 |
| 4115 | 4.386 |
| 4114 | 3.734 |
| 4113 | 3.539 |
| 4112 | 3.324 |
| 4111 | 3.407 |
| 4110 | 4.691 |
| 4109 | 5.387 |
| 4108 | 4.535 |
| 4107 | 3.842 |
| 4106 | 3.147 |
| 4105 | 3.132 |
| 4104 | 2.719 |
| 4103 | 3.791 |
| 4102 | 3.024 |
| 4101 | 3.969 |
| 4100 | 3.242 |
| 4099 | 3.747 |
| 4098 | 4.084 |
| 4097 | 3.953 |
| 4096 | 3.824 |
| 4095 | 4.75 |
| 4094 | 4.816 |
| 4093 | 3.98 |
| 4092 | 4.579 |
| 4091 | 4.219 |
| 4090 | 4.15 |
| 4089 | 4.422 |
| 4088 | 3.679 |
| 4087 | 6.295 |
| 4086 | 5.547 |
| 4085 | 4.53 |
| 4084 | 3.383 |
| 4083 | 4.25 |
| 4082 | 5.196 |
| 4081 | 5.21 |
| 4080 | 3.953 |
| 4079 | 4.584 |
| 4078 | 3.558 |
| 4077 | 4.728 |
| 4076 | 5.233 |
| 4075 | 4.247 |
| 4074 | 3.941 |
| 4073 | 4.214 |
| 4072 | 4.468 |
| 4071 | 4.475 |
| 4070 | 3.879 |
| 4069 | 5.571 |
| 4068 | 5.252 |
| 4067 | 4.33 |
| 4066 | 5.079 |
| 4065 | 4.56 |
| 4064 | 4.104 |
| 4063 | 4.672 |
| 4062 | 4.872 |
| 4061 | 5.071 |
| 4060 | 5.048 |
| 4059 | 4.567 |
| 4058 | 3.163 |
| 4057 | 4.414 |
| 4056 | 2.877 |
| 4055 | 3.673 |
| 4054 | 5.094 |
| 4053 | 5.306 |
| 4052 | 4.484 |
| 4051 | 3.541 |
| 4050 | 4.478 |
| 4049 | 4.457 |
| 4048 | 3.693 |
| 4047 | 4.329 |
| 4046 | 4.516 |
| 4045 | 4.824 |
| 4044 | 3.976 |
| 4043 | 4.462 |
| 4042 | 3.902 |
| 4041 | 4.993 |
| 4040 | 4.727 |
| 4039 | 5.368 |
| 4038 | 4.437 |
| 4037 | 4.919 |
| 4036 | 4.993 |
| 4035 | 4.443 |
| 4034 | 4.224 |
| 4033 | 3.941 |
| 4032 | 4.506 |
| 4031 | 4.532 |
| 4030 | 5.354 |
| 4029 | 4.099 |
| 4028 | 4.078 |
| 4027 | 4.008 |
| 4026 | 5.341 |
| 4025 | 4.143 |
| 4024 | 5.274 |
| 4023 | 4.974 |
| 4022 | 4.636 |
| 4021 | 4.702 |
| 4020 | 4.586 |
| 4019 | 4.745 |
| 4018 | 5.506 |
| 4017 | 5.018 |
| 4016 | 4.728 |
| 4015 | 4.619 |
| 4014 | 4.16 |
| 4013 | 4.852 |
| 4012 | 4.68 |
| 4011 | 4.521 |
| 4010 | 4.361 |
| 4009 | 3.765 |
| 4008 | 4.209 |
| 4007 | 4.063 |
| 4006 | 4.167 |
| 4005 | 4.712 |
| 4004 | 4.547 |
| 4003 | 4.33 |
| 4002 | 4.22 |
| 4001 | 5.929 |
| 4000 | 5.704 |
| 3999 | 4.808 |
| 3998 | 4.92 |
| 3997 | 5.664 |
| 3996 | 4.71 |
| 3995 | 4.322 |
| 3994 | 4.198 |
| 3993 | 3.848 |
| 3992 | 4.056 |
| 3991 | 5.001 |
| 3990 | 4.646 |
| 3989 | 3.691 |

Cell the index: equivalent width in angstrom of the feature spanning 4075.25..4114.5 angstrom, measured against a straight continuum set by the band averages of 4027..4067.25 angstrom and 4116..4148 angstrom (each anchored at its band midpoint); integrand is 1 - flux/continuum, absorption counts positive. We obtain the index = 2.8 angstrom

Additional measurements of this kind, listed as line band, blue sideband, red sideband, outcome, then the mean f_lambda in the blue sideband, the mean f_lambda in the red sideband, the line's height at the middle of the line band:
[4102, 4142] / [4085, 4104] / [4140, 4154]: 1.41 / 4.19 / 4.59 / 4.4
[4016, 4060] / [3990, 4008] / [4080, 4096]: 0.98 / 4.65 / 4.56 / 4.61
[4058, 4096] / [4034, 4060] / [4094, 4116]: -4.14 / 4.4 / 3.83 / 4.1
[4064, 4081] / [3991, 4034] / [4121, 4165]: 0.31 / 4.61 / 4.58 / 4.6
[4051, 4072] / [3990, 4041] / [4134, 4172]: 0.51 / 4.64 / 4.56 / 4.61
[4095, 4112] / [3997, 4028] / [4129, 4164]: 3.02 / 4.68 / 4.58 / 4.61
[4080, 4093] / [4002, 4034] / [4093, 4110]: -1.80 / 4.54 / 3.9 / 4.02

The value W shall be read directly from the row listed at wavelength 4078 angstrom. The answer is 3.558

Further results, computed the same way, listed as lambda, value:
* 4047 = 4.329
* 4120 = 4.257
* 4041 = 4.993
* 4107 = 3.842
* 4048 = 3.693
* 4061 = 5.071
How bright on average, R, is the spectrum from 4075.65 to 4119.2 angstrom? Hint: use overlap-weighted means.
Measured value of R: 4.16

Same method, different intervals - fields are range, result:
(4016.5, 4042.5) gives 4.67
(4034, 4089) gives 4.51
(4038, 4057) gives 4.38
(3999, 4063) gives 4.54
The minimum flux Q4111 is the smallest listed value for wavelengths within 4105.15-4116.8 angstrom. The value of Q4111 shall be 3.147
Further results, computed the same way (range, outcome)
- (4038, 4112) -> 2.719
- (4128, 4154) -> 2.93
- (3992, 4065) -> 2.877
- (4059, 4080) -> 3.558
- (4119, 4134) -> 3.535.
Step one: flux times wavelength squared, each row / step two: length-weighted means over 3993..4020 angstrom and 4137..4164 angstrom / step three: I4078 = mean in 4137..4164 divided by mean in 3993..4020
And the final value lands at 1.1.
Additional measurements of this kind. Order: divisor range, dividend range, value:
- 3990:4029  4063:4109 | 0.96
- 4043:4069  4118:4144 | 1.05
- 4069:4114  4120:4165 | 1.12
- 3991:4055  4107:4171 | 1.04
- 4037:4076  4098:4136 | 0.96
